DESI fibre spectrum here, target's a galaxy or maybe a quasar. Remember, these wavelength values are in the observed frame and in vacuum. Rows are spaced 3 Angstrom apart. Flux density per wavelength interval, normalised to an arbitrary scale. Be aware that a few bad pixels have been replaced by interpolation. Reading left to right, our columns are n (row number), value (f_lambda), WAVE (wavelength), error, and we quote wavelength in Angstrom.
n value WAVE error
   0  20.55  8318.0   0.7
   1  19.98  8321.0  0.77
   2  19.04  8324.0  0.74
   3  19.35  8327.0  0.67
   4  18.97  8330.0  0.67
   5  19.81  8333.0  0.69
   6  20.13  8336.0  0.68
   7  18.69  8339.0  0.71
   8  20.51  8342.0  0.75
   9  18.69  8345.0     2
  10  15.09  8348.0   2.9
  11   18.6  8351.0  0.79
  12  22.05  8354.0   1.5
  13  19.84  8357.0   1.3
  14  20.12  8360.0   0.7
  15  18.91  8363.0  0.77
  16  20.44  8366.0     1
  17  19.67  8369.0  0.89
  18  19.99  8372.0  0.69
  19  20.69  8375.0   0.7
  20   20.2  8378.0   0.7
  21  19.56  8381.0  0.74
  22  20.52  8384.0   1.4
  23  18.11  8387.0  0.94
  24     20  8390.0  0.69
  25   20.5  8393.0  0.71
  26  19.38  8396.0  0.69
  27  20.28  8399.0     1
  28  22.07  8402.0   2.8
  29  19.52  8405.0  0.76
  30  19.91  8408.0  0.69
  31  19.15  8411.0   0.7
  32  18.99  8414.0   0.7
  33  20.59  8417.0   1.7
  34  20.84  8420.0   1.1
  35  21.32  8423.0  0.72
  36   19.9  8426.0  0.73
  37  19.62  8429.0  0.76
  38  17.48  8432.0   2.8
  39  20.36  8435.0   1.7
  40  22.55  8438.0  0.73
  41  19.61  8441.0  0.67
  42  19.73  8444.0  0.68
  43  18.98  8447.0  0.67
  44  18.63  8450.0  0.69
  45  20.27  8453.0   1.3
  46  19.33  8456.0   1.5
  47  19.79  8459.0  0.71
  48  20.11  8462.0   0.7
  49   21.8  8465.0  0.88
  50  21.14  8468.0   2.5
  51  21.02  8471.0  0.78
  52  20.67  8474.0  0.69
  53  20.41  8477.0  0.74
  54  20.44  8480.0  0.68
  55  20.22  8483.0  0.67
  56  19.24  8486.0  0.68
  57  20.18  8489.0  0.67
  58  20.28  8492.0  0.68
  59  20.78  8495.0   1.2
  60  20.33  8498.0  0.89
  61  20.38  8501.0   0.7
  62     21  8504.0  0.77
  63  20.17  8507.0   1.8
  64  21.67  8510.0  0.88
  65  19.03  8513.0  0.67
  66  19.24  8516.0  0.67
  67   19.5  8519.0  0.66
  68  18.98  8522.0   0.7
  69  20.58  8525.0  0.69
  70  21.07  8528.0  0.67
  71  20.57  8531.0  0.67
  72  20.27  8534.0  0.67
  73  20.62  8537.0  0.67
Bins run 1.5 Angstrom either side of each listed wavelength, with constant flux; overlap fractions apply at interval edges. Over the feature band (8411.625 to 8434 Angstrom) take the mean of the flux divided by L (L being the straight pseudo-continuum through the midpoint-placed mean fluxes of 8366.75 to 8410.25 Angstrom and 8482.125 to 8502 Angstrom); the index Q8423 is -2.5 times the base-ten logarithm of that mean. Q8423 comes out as 0.01 mag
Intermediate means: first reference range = 20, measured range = 19.8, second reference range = 20.2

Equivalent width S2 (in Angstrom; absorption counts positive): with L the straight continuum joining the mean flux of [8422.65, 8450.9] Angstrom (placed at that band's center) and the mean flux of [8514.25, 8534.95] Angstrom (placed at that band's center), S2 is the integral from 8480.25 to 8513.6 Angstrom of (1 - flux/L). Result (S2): -0.7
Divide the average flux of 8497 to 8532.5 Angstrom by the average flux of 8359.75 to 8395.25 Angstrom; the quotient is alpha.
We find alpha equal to 1.0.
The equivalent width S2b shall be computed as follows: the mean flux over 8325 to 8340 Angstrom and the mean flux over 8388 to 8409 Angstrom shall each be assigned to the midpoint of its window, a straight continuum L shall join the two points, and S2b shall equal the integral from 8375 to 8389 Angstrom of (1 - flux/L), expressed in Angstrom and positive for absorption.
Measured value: 0.19 Angstrom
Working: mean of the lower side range 19.4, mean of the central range 19.7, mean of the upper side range 20.2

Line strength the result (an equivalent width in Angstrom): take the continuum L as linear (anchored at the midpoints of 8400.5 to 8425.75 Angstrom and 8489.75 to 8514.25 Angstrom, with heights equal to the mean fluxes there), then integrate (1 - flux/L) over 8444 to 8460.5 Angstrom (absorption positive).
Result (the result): 0.75 Angstrom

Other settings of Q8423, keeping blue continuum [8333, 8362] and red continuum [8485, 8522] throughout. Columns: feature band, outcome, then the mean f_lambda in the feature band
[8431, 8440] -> -0.03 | 20.2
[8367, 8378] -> -0.04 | 20.1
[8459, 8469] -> -0.05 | 20.8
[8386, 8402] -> -0.02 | 19.9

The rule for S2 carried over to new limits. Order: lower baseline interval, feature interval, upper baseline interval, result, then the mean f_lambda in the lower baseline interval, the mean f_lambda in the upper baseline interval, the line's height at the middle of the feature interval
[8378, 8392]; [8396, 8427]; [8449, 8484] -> -0.54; 19.7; 20.3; 19.9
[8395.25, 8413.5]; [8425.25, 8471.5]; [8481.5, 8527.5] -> 0.16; 20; 20.1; 20.1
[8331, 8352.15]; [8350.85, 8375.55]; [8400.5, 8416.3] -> -1.18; 18.8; 20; 19.2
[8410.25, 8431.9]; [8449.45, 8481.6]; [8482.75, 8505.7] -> -0.35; 19.9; 20.3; 20.2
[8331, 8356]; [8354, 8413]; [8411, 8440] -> -1.01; 19.2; 20.1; 19.7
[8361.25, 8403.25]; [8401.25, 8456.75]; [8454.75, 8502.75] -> 0.76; 20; 20.4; 20.2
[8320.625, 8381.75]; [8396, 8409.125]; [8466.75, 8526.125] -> -0.37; 19.5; 20.3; 19.8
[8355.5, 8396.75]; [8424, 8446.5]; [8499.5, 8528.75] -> 0.11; 19.9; 20.1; 20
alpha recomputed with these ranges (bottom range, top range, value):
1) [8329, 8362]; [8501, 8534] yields 1.05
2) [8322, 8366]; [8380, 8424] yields 1.04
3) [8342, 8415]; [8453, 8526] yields 1.03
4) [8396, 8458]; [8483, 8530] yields 1.01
